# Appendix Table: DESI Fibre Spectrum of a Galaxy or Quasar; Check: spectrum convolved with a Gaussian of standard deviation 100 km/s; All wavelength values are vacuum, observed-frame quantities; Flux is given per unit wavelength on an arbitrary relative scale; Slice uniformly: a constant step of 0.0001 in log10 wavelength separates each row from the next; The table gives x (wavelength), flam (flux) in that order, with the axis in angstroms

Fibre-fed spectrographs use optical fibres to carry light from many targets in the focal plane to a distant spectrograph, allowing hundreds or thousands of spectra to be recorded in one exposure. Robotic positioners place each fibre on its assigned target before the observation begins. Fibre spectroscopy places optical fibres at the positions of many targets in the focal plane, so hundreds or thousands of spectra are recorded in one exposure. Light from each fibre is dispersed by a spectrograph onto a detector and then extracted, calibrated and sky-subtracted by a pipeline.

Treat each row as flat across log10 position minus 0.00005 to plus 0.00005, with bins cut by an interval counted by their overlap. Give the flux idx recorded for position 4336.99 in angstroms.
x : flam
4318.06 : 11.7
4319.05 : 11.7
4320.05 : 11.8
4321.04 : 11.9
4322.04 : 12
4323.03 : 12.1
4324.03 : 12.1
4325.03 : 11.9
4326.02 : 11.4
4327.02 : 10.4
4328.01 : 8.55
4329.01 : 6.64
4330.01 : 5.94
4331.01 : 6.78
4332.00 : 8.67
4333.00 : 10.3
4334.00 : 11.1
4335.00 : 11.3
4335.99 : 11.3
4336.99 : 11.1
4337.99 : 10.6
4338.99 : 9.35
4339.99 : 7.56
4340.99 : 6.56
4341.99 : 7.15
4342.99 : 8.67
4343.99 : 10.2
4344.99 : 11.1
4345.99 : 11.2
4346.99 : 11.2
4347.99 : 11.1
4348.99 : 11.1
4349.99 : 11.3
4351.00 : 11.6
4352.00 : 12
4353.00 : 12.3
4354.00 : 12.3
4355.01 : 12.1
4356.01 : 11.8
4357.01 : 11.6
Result 11.1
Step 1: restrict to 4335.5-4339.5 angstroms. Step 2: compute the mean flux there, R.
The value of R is 10.6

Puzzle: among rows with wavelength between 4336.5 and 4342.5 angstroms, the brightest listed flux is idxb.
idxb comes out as 11.1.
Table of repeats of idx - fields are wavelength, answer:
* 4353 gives 12.3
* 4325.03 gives 11.9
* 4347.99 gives 11.1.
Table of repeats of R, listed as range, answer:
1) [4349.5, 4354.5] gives 11.9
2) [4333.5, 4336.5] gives 11.2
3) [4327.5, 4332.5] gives 7.33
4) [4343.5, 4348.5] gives 11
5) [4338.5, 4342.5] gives 7.65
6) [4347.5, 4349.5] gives 11.1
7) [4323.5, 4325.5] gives 12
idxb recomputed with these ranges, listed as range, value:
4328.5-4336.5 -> 11.3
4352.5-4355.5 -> 12.3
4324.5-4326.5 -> 11.9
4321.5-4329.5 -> 12.1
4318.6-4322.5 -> 12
